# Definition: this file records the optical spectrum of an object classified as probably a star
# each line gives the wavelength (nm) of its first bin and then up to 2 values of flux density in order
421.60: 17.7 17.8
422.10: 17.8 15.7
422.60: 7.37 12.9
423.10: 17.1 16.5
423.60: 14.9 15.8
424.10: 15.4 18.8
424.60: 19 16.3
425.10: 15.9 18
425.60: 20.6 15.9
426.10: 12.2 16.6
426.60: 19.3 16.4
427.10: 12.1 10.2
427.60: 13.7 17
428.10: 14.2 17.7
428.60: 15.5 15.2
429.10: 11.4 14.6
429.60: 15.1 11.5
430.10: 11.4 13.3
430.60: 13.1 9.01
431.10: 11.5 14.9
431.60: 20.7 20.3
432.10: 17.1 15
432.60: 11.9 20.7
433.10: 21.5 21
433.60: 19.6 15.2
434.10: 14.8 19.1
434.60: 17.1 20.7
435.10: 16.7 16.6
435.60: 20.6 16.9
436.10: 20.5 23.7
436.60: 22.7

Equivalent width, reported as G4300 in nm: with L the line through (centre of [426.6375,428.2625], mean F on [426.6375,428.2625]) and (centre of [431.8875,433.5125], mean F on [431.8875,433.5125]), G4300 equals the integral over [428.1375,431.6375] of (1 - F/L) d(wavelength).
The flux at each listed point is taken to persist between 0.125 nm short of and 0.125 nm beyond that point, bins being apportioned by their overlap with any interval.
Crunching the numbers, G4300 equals 0.49 nm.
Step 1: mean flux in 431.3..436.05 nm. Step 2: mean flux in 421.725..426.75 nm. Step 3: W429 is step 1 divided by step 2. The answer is 1.11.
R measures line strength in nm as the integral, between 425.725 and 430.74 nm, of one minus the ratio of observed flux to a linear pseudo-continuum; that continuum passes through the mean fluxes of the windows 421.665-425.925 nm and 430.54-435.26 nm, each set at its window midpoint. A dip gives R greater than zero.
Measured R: 0.68 nm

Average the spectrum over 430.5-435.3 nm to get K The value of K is 16.9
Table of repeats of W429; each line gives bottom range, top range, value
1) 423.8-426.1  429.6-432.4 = 0.84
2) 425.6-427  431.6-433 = 1.06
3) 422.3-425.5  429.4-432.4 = 0.92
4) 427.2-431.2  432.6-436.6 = 1.41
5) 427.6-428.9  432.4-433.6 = 1.18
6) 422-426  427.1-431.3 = 0.83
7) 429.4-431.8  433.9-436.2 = 1.32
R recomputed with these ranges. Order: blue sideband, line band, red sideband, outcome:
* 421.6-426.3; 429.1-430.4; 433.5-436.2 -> 0.31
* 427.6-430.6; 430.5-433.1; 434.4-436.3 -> 0.07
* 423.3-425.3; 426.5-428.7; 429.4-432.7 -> 0.06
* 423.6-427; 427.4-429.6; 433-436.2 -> 0.33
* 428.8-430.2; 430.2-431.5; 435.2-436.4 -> 0.18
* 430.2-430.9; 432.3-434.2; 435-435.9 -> -0.30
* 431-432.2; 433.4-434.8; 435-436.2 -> 0.02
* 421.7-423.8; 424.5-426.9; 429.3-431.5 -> -0.48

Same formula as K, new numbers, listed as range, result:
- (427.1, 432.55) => 14.3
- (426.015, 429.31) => 14.8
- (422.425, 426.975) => 16.1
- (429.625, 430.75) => 12.5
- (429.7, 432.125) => 14.2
